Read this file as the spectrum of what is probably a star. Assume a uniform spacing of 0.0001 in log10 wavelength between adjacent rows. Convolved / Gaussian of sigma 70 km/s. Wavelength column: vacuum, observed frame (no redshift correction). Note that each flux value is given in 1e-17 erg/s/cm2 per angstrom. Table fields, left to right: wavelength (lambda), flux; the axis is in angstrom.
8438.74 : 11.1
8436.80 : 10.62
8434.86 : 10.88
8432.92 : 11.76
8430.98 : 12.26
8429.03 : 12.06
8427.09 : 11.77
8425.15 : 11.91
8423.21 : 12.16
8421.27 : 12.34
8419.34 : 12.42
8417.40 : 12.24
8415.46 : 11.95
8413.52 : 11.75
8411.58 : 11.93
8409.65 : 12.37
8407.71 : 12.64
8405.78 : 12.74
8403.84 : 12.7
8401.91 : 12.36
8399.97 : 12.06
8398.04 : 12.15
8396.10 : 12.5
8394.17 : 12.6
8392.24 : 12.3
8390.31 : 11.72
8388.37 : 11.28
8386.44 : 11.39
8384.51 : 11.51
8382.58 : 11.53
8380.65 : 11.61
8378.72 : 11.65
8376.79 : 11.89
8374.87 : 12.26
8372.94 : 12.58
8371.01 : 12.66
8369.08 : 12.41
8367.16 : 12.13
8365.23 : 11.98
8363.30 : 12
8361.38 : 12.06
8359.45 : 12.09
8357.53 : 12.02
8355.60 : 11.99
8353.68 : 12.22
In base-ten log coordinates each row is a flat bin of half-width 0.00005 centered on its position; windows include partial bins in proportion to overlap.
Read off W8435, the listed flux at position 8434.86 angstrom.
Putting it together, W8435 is 10.88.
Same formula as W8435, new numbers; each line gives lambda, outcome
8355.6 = 11.99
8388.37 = 11.28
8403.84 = 12.7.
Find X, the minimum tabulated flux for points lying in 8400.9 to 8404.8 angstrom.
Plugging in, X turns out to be 12.36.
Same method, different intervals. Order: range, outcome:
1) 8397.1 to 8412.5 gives 11.93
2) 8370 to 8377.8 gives 11.89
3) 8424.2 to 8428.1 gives 11.77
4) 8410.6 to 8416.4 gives 11.75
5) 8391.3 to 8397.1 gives 12.3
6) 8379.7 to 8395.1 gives 11.28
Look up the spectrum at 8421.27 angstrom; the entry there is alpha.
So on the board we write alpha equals 12.34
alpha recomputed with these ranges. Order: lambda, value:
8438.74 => 11.1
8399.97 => 12.06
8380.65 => 11.61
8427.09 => 11.77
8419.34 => 12.42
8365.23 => 11.98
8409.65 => 12.37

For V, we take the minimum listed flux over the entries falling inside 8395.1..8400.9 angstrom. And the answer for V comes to 12.06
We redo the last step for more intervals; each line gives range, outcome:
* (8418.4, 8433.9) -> 11.76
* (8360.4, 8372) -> 11.98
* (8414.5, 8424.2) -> 11.95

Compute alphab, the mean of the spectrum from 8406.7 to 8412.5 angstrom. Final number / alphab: 12.3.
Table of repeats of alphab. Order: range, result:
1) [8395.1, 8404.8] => 12.4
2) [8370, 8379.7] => 12.2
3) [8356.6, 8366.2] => 12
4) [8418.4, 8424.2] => 12.3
